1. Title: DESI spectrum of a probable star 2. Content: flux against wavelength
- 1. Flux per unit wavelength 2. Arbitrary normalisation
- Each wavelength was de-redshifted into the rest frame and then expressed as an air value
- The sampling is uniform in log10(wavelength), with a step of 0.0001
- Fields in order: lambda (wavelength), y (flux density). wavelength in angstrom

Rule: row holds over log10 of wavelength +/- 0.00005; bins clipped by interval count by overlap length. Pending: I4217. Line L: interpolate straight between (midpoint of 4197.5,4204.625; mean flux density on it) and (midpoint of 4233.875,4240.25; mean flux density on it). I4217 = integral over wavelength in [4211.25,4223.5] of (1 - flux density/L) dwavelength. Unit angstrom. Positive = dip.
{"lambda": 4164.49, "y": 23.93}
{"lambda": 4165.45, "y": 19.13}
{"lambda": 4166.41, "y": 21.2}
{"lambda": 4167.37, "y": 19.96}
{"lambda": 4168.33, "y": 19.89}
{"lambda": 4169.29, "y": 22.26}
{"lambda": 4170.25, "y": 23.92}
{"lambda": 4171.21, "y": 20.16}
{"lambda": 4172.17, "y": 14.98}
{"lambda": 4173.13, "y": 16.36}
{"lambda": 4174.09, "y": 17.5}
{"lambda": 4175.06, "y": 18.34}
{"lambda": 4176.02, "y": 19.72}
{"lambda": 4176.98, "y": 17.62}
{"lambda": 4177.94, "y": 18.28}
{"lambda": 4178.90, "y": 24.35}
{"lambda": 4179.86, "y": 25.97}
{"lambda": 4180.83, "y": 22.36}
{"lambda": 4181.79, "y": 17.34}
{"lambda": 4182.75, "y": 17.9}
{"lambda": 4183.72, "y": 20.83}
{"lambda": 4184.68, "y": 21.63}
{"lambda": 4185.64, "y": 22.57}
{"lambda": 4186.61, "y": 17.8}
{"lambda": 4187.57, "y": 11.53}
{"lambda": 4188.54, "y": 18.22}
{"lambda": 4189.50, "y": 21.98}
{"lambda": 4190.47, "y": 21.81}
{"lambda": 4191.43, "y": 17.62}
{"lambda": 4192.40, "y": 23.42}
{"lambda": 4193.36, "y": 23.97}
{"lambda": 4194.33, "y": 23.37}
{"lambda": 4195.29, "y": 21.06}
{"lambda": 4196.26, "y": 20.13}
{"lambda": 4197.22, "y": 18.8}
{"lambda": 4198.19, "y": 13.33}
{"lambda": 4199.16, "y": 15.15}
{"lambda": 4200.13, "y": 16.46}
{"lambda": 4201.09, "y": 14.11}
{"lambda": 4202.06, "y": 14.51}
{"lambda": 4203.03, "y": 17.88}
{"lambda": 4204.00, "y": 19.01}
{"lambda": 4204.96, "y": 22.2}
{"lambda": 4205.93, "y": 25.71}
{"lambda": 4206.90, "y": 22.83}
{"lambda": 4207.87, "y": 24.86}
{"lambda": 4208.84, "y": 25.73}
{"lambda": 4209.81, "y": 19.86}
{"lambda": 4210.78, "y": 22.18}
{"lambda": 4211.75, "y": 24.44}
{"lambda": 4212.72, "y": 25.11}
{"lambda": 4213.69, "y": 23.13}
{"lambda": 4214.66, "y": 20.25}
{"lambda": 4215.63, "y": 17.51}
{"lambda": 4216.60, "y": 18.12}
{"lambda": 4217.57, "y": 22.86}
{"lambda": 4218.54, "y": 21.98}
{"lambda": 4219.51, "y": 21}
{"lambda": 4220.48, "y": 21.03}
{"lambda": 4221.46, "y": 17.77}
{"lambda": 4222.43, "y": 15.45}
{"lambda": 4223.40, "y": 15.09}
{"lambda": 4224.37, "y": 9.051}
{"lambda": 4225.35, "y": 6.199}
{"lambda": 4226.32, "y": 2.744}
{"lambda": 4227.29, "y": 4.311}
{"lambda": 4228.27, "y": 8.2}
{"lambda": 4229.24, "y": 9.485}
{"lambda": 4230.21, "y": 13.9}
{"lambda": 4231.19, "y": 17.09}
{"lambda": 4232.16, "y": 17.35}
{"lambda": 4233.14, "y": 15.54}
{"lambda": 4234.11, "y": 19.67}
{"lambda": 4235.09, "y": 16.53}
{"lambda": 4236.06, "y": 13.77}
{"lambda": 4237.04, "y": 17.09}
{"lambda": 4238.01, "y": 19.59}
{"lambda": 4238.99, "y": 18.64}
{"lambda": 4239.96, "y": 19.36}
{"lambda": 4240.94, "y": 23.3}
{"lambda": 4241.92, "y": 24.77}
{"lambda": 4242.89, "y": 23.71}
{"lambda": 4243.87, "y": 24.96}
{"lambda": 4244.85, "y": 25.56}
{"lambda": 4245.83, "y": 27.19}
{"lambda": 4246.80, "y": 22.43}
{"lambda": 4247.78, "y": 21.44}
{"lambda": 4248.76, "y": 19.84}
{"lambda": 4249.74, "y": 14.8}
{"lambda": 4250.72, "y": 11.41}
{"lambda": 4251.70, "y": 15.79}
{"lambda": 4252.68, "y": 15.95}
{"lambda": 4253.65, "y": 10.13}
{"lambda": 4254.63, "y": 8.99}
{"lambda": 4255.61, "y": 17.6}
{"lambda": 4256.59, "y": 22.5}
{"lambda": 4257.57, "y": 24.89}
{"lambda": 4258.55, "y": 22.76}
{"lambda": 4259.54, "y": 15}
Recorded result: -2.7 angstrom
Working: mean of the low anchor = 16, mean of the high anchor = 17.7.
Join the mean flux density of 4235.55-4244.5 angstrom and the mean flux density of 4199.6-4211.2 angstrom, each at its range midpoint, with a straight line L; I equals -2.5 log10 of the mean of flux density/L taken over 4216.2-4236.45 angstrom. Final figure 0.37 mag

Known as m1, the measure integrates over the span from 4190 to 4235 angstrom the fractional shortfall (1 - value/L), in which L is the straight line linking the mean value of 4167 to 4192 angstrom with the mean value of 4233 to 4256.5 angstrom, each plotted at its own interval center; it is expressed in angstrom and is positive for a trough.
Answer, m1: 2.8 angstrom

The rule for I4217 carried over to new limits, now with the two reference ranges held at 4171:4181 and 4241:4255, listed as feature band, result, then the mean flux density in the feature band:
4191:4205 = 0.6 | 18.6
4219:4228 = 3.2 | 12.4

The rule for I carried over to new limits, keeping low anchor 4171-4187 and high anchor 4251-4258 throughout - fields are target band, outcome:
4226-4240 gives 0.21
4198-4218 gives -0.11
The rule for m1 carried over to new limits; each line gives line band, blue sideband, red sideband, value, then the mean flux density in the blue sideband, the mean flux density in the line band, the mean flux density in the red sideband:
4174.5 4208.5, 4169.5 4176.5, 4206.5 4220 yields 0.9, 18.8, 19.8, 22.1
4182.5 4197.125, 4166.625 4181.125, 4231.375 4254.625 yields -0.3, 20.1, 20.3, 18.8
